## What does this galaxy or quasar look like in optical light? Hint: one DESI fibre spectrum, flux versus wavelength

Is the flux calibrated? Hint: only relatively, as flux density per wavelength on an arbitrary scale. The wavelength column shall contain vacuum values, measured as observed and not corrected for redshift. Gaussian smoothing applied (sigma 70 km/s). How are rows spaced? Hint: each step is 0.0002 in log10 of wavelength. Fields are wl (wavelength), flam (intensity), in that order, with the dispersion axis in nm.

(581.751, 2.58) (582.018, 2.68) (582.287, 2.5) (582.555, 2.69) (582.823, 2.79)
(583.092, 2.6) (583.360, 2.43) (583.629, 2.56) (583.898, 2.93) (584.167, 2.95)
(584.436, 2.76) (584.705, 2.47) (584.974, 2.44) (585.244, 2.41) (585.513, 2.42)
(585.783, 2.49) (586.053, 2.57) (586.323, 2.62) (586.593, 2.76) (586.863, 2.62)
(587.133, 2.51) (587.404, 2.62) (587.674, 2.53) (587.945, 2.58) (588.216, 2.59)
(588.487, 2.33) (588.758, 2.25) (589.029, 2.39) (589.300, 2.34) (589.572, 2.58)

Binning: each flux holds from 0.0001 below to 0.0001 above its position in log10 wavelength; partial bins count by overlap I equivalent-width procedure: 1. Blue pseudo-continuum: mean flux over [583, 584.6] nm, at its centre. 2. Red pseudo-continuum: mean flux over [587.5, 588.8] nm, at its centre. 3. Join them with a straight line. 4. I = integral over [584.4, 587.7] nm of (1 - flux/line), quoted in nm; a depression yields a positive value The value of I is 0.04 nm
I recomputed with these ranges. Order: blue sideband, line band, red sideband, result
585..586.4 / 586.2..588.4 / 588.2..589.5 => -0.15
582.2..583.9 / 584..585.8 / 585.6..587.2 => 0.02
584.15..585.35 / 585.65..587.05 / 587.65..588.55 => -0.03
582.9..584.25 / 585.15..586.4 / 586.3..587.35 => 0.07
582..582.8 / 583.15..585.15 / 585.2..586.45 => -0.05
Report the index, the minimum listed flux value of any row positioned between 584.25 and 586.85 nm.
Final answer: 2.41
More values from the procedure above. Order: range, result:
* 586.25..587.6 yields 2.51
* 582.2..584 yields 2.43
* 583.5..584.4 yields 2.56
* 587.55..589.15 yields 2.25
